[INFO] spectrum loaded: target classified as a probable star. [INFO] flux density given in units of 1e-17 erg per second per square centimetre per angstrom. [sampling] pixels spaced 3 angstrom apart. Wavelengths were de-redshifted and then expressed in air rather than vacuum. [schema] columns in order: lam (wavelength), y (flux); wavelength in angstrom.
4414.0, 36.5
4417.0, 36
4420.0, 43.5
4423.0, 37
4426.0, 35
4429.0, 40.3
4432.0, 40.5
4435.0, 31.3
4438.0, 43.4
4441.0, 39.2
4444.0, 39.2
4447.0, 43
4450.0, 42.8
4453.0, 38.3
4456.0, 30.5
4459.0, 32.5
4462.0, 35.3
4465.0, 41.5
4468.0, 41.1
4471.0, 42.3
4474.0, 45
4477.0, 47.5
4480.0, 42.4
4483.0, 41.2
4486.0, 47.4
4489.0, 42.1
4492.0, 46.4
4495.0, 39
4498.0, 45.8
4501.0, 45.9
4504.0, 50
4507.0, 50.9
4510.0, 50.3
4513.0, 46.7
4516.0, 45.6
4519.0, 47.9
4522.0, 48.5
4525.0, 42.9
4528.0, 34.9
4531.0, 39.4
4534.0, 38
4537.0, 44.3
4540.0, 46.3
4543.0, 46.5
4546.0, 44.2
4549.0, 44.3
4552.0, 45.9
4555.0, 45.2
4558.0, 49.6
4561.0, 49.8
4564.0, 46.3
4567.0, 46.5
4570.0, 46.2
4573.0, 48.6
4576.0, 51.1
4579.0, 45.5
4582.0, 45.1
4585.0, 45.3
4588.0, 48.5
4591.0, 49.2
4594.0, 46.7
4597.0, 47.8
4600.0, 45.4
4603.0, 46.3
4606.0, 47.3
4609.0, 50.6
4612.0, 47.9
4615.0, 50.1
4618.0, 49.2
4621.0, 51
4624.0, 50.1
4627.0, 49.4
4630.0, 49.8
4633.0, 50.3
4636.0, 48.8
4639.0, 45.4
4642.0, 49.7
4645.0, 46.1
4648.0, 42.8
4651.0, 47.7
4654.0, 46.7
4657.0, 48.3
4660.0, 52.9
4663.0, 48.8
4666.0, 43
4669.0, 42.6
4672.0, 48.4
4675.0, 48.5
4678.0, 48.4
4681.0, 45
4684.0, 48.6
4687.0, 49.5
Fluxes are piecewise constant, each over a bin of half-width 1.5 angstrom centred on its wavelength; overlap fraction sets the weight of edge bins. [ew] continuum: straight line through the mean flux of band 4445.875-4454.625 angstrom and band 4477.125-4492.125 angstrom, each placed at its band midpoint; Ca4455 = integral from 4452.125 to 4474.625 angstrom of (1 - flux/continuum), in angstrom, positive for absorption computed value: 2.3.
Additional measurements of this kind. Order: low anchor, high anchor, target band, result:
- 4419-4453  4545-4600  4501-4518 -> -1.93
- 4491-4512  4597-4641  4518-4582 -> 3.14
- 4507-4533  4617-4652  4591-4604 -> 0.09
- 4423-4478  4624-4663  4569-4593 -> -1.12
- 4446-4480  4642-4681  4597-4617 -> -1.25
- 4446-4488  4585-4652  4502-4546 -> -1.66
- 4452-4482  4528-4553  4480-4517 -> -4.19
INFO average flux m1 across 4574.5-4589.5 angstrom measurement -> 47.1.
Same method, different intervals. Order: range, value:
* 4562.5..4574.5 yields 46.9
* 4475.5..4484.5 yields 43.7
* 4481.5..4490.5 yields 43.6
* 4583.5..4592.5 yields 47.7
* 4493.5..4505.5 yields 45.2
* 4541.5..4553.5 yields 45.2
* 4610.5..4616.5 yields 49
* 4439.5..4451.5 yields 41.1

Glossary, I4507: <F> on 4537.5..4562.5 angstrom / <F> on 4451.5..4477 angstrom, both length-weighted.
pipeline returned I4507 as 1.19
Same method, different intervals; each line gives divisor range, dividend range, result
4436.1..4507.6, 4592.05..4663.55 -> 1.15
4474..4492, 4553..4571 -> 1.06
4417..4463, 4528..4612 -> 1.21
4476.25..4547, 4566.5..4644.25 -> 1.08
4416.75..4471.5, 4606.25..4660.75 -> 1.26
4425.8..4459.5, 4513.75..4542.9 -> 1.13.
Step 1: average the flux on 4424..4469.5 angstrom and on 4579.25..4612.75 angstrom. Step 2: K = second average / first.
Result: 1.23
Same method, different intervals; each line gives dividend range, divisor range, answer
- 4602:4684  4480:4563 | 1.06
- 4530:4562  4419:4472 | 1.16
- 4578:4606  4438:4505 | 1.12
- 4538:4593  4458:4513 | 1.07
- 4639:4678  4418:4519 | 1.12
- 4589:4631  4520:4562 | 1.10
